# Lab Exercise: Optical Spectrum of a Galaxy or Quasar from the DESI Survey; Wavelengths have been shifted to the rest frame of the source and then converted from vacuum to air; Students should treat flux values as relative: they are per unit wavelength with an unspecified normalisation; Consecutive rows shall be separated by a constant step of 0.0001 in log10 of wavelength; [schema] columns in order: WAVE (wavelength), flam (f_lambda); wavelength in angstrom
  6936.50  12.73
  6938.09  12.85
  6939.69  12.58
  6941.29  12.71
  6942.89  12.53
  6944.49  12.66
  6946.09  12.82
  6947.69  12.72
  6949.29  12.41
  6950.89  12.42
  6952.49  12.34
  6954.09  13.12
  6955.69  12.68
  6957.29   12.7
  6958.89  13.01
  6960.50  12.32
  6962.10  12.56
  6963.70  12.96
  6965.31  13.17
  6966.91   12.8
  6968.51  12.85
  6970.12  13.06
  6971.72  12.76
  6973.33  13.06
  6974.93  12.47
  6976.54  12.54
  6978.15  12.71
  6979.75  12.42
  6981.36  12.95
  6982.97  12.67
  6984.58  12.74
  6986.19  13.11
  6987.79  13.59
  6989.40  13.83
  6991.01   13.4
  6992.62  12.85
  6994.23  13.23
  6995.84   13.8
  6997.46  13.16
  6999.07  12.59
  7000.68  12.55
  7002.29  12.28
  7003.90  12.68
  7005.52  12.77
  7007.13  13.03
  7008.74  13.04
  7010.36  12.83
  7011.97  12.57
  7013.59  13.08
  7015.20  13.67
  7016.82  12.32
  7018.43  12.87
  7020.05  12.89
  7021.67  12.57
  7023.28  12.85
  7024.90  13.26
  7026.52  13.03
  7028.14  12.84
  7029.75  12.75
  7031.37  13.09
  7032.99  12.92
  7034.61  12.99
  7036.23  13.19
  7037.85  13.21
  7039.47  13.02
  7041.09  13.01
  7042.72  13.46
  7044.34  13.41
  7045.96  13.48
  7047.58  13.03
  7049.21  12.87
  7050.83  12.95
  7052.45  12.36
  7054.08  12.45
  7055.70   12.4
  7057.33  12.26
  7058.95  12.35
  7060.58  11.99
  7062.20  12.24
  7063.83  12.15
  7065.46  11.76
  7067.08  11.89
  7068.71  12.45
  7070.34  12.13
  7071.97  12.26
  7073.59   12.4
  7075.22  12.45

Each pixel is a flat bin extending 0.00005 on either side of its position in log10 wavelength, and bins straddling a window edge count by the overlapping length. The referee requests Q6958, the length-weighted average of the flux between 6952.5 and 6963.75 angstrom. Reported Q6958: 12.7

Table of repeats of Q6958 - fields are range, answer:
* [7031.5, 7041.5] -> 13.1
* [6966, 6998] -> 13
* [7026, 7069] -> 12.7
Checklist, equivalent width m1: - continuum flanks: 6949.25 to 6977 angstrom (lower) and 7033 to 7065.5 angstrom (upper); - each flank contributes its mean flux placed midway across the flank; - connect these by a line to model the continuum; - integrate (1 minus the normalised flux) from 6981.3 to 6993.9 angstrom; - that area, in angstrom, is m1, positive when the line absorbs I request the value -0.4 angstrom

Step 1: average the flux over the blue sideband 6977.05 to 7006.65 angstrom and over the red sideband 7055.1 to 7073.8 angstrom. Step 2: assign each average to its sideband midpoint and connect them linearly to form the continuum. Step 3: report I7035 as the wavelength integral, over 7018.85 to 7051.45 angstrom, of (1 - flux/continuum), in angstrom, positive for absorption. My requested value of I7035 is -1.4 angstrom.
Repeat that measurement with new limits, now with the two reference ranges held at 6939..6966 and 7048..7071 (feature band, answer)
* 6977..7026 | -1.7 angstrom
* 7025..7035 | -0.4 angstrom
